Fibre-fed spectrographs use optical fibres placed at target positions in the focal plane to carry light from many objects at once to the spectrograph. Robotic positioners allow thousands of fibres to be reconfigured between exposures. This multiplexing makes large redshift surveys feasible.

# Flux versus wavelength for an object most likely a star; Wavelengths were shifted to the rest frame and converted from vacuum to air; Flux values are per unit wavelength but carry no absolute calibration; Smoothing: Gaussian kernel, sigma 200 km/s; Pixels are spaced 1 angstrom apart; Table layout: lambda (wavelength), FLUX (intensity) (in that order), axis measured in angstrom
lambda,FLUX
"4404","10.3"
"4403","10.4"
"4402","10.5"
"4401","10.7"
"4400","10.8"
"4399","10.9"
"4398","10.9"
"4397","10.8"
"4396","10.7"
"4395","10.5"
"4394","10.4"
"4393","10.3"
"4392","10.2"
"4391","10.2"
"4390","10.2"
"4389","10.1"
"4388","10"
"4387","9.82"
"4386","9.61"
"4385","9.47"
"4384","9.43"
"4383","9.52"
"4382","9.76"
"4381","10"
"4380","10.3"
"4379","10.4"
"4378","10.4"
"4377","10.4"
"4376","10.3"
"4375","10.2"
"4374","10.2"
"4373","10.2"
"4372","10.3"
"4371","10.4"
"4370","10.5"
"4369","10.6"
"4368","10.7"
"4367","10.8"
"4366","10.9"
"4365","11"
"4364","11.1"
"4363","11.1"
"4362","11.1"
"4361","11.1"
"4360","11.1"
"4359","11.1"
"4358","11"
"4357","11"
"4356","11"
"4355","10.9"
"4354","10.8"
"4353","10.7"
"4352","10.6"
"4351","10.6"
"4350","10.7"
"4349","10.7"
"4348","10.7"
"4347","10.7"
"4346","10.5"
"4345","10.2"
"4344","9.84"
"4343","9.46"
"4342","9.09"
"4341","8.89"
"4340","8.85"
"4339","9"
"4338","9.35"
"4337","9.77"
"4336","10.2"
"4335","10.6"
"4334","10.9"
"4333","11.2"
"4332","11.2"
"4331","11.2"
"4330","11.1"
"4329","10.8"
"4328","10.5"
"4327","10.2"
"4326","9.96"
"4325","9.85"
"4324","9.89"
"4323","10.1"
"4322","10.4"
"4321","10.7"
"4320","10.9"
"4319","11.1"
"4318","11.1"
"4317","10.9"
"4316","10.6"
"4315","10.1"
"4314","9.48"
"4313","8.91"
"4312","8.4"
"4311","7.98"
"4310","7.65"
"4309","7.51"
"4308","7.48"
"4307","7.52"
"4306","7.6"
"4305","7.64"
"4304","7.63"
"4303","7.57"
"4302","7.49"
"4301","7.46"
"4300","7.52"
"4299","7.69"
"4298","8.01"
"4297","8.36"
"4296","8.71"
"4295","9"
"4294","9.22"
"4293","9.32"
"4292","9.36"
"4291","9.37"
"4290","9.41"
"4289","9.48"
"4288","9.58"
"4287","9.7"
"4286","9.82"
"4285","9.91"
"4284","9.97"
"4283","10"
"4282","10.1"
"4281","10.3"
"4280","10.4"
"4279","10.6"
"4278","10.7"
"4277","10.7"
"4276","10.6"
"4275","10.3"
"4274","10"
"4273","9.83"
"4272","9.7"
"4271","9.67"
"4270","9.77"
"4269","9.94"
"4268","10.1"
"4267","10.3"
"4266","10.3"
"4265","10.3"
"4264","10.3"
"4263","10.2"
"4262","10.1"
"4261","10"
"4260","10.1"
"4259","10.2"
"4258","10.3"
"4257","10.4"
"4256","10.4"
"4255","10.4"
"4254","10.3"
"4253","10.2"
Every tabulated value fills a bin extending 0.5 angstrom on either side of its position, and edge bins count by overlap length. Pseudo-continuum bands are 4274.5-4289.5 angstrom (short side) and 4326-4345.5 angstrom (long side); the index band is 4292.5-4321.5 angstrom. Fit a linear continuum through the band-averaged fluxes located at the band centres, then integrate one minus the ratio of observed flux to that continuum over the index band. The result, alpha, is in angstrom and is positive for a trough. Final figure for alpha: 4.0 angstrom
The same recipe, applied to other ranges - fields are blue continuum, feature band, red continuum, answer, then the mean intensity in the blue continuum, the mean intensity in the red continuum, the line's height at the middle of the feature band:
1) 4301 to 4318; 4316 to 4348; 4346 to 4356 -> -2.1 angstrom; 8.46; 10.7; 9.68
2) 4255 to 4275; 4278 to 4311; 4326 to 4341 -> 4.5 angstrom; 10.1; 10.3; 10.2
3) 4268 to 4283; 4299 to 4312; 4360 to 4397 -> 3.3 angstrom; 10.2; 10.4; 10.2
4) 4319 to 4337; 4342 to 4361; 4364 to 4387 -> -0.4 angstrom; 10.6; 10.3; 10.4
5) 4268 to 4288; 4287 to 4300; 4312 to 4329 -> 1.6 angstrom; 10.1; 10.3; 10.2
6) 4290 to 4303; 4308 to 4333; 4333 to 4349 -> -1.9 angstrom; 8.46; 9.94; 9.26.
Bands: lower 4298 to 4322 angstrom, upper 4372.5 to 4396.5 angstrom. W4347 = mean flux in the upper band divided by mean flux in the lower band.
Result 1.2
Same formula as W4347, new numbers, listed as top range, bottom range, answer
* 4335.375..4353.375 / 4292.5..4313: 1.25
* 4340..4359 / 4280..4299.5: 1.11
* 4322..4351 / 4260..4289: 1.01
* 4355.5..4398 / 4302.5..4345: 1.09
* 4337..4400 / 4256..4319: 1.10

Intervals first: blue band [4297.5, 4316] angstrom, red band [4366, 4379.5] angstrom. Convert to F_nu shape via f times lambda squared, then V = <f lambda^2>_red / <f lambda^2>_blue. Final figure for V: 1.3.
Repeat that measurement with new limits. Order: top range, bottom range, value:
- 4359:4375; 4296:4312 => 1.43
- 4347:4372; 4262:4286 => 1.11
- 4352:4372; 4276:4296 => 1.15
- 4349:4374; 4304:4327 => 1.18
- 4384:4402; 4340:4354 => 1.03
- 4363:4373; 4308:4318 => 1.21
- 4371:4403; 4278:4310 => 1.21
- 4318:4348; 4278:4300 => 1.11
